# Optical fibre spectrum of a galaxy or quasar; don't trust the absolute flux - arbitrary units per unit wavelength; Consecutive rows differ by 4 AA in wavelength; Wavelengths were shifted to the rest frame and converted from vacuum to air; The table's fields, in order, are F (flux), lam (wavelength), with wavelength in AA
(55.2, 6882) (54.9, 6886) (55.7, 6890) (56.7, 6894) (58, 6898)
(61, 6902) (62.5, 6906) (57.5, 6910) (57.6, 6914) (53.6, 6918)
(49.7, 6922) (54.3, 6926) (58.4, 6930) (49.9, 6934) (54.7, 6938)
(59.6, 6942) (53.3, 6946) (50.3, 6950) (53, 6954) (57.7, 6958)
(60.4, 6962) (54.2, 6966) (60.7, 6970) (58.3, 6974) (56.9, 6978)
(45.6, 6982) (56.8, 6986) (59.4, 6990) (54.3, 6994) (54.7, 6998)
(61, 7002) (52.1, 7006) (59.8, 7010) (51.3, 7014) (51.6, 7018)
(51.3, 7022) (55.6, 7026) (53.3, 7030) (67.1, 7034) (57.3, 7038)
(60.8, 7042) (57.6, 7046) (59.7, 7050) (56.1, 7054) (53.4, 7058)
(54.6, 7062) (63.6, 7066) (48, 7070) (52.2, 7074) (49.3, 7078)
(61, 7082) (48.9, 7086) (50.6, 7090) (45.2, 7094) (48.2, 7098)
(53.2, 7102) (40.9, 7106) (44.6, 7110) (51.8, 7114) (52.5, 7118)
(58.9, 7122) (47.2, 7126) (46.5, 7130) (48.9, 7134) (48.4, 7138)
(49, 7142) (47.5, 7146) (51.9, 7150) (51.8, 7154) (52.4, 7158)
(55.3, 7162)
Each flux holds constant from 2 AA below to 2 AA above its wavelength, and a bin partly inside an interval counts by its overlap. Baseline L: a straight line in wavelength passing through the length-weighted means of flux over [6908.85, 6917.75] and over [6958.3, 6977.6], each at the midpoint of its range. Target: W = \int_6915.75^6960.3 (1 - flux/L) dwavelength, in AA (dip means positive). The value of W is 2.6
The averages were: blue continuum 56.8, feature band 54.1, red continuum 58.2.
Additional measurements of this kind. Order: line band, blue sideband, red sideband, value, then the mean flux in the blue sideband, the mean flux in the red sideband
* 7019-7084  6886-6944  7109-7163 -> -4.3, 56.3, 50.5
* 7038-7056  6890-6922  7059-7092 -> -1.4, 57.5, 53.5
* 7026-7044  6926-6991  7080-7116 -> -2.4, 55.5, 49.4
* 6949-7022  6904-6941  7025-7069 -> 1.7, 55.5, 57.9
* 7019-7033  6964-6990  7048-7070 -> 0.5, 55.7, 56.6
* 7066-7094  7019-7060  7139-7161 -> 1.4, 57.1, 50.6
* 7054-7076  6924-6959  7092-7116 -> -2.5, 54.5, 47.3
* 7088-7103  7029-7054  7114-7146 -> 1.3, 59.3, 50.1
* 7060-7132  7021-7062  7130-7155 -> 2.7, 57.2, 49.2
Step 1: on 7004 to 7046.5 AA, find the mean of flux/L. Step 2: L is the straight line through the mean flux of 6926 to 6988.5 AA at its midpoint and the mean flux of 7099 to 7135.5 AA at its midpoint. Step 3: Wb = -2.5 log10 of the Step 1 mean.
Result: -0.067 mag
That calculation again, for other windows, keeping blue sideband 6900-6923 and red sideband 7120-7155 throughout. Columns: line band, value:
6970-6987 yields 0.00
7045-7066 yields -0.09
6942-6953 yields 0.06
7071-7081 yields 0.01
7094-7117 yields 0.07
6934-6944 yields 0.01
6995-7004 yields -0.06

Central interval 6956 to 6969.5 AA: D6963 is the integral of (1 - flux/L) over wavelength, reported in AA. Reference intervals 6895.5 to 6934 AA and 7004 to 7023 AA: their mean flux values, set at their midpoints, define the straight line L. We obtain -0.7 AA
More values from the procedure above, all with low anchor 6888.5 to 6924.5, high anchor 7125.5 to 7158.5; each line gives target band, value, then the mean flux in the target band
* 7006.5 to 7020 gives -0.1 AA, 54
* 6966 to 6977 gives -0.7 AA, 58.3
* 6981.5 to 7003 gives -0.6 AA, 55.7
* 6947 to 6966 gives 0.0 AA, 55.1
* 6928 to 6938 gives 0.3 AA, 54.3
